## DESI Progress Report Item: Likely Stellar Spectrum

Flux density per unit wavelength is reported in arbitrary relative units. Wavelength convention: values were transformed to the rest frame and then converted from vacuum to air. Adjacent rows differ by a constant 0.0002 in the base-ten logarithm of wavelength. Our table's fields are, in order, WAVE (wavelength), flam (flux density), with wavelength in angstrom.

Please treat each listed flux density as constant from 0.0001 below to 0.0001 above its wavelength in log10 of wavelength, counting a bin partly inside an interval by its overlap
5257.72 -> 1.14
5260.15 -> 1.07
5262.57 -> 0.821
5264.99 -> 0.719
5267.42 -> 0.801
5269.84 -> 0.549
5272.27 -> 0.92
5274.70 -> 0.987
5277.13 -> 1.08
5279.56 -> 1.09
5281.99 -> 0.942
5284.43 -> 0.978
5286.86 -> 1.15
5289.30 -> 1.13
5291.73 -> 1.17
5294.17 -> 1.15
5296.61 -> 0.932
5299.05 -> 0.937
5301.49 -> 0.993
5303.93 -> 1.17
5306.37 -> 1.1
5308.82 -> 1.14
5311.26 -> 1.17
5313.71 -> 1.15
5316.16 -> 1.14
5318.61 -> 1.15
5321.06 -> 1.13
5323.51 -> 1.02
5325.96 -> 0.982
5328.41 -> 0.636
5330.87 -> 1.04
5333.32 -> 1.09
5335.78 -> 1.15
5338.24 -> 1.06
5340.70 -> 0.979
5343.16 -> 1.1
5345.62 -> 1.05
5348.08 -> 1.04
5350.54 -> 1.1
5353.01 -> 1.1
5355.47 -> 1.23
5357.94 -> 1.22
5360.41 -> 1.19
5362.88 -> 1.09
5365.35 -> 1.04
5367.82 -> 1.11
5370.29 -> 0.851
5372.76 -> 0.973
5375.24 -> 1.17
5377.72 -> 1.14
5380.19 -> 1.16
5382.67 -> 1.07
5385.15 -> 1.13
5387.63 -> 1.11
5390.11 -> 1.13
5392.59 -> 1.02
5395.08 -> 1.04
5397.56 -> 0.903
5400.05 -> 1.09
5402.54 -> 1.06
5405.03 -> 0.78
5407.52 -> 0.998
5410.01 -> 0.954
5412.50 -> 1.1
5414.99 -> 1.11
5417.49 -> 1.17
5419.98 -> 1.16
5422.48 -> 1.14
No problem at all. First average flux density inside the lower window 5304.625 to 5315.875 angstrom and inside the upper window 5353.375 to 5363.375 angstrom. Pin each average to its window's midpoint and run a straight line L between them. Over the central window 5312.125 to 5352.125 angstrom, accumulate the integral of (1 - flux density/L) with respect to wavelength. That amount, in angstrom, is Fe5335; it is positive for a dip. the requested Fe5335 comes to 3.7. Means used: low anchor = 1.14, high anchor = 1.18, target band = 1.05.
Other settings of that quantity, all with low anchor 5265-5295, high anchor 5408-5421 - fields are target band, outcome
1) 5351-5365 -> -1.4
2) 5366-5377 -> 0.3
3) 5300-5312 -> -1.2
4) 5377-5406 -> 0.5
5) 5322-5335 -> 0.7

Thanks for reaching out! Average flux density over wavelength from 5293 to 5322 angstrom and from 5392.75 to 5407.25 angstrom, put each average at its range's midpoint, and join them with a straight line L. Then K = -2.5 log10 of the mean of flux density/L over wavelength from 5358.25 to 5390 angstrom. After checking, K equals -0.08 mag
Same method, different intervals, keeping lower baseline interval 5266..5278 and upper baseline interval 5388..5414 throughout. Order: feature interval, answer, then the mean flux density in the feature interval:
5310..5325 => -0.226 mag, 1.12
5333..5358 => -0.160 mag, 1.1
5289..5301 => -0.190 mag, 1.05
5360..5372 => -0.080 mag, 1.04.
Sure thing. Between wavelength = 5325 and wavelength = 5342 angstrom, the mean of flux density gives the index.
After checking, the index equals 0.991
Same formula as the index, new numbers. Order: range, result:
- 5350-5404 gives 1.09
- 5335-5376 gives 1.08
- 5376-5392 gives 1.12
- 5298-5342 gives 1.06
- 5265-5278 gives 0.848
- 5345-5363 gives 1.13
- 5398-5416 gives 1.01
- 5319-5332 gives 0.973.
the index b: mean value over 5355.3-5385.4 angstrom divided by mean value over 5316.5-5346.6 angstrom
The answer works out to 1.1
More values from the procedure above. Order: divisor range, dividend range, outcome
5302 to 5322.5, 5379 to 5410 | 0.91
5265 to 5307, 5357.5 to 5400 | 1.08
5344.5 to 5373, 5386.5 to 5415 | 0.94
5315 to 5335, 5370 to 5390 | 1.06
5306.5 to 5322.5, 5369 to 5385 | 0.93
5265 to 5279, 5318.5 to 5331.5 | 1.13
